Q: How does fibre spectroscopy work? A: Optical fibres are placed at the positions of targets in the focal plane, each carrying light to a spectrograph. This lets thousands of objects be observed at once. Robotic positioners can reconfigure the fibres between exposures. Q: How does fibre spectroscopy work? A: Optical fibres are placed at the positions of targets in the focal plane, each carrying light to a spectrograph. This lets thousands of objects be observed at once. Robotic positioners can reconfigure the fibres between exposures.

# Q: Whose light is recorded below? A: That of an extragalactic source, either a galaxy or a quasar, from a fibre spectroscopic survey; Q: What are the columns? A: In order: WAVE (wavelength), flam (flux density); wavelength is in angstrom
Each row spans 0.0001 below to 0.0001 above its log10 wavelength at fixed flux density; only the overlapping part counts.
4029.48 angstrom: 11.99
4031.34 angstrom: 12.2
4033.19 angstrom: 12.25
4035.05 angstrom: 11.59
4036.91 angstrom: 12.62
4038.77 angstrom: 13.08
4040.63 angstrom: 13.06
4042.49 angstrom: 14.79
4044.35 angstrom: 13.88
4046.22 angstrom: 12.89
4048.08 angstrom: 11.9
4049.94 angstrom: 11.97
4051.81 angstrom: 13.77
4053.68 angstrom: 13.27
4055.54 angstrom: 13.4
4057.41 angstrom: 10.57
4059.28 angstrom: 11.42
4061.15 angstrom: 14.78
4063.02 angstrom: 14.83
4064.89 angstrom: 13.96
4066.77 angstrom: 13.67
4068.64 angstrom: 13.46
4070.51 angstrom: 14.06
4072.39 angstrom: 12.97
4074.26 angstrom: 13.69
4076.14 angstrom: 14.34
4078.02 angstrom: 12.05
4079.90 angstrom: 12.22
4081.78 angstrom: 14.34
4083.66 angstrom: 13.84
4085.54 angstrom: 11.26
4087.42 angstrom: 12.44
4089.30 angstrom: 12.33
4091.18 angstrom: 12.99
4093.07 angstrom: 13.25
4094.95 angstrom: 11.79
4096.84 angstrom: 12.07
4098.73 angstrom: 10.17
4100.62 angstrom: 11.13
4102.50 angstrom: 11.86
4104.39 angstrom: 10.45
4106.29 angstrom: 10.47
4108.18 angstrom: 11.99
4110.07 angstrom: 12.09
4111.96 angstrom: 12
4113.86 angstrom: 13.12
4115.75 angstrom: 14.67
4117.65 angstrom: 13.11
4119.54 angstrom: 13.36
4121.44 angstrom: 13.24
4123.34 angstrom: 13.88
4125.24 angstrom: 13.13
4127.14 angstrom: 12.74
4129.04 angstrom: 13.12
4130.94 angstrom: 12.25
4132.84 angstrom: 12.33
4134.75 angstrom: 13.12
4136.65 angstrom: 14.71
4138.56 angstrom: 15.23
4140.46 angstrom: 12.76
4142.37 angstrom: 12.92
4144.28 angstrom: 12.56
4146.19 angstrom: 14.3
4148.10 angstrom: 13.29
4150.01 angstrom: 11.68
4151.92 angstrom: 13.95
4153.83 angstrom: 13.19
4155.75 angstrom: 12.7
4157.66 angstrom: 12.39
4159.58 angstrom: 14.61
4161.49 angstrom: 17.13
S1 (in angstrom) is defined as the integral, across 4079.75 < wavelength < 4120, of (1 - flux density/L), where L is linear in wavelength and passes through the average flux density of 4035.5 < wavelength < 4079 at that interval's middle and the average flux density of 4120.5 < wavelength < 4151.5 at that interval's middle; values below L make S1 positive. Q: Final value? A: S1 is 2.8 angstrom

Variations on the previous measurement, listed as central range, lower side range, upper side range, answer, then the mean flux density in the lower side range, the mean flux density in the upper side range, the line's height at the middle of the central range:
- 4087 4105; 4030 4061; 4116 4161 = 1.6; 12.7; 13.3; 13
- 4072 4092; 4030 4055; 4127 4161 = 0.1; 12.9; 13.3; 13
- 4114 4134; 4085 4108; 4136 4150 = -0.7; 11.7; 13.5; 12.8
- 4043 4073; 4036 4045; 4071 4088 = 0.2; 13.5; 13.1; 13.3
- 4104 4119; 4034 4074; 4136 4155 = 1.1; 13.1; 13.4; 13.3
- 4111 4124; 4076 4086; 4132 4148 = 0.0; 13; 13.5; 13.3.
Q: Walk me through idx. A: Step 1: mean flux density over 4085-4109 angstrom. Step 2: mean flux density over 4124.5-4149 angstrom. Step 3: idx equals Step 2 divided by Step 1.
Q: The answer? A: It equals 1.1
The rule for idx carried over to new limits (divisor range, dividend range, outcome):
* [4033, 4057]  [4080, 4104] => 0.95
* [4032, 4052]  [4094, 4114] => 0.89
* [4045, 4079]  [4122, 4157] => 1.00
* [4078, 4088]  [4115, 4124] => 1.07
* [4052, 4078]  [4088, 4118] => 0.90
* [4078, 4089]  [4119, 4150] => 1.04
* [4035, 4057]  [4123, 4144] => 1.02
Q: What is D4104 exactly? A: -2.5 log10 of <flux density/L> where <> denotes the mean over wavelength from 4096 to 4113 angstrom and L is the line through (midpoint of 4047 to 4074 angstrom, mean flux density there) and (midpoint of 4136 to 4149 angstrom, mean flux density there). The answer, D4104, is 0.181 mag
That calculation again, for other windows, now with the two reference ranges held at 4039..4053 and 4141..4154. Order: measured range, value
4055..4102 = 0.027 mag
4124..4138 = -0.001 mag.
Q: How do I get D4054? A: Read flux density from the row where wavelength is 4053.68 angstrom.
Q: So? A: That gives 13.27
